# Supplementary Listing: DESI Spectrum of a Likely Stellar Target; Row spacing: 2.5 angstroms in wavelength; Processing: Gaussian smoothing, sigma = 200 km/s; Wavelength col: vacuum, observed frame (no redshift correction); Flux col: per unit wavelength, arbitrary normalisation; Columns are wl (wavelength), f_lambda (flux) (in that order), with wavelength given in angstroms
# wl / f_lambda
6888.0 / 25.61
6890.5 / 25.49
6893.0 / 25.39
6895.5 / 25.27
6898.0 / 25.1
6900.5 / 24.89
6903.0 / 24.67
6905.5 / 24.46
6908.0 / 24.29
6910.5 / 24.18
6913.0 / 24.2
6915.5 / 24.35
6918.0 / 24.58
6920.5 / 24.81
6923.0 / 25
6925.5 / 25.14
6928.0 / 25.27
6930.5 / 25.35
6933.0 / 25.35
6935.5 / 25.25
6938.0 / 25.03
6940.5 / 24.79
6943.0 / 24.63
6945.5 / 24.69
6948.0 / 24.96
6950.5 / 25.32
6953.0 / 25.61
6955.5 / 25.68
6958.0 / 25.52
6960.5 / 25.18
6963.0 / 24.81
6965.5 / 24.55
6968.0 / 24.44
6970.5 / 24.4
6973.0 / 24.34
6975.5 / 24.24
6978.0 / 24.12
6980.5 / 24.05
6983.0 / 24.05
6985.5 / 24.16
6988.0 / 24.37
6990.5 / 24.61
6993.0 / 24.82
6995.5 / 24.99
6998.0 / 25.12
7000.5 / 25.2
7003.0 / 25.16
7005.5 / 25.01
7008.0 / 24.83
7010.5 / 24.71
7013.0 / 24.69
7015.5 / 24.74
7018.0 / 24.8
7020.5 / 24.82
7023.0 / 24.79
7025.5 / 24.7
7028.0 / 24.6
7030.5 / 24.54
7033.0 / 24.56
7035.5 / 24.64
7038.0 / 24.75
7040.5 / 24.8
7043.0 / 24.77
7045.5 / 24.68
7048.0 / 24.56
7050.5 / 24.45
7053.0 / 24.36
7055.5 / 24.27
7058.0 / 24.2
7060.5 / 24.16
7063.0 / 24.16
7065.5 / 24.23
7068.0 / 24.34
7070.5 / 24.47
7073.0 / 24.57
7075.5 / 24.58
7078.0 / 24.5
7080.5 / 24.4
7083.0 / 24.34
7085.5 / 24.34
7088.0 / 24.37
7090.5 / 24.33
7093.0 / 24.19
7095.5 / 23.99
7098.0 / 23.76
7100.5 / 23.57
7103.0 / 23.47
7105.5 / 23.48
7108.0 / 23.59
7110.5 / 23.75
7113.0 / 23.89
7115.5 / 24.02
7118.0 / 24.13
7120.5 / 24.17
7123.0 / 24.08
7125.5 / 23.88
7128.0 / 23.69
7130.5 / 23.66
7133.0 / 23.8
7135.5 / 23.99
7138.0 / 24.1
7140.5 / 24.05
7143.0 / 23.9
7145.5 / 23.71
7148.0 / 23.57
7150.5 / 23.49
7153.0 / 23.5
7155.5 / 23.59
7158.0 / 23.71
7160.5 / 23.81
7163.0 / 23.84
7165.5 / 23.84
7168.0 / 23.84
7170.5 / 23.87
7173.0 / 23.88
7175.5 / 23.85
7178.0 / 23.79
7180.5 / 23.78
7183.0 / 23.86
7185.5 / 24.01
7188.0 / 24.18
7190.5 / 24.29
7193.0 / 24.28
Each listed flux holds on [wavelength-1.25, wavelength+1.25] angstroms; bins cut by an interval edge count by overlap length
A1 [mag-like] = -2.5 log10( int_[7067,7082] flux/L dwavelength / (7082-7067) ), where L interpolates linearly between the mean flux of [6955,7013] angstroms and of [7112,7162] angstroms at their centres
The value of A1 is -0.013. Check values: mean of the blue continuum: 24.7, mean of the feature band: 24.5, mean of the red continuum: 23.8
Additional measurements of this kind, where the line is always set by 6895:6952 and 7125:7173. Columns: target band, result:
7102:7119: 0.01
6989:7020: -0.02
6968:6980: 0.01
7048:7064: 0.00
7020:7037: -0.01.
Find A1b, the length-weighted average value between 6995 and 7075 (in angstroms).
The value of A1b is 24.6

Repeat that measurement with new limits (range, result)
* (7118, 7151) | 23.9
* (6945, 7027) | 24.8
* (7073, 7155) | 24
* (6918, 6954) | 25.1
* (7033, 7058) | 24.6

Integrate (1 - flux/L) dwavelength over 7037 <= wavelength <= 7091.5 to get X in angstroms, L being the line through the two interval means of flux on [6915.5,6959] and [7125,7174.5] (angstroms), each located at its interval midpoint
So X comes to -0.3 angstroms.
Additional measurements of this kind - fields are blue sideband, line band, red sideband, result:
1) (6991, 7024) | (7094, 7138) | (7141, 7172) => 0.4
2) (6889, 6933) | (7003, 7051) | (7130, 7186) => -0.7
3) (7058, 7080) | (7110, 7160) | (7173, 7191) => 0.6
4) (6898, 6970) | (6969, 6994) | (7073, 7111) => 0.3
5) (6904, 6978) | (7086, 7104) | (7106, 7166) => 0.0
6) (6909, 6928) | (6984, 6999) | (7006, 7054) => 0.0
